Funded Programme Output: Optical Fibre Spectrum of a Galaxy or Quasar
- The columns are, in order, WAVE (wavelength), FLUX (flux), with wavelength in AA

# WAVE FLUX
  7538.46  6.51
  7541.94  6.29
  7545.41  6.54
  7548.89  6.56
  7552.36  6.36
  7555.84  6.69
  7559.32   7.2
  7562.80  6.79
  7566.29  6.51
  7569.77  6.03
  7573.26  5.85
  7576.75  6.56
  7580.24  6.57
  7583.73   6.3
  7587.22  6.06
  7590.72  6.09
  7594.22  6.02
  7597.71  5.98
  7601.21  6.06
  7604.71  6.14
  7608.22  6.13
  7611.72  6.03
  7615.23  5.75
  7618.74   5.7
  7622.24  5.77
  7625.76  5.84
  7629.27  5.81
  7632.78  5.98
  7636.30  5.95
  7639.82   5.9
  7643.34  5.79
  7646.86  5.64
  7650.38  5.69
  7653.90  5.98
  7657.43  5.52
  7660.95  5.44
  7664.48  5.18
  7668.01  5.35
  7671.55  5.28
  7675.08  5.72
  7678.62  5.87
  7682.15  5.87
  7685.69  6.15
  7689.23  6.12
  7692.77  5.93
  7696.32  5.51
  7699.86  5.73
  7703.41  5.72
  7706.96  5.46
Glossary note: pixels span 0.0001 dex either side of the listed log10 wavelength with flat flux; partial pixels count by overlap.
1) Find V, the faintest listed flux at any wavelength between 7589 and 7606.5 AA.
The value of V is 5.98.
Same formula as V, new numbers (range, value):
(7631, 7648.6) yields 5.64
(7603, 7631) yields 5.7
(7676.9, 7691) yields 5.87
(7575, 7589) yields 6.06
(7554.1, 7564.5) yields 6.69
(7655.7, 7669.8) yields 5.18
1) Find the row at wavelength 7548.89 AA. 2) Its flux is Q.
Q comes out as 6.56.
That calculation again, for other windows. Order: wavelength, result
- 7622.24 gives 5.77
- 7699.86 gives 5.73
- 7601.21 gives 6.06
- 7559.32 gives 7.2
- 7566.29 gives 6.51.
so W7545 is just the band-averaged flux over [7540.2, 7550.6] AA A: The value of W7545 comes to 6.46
